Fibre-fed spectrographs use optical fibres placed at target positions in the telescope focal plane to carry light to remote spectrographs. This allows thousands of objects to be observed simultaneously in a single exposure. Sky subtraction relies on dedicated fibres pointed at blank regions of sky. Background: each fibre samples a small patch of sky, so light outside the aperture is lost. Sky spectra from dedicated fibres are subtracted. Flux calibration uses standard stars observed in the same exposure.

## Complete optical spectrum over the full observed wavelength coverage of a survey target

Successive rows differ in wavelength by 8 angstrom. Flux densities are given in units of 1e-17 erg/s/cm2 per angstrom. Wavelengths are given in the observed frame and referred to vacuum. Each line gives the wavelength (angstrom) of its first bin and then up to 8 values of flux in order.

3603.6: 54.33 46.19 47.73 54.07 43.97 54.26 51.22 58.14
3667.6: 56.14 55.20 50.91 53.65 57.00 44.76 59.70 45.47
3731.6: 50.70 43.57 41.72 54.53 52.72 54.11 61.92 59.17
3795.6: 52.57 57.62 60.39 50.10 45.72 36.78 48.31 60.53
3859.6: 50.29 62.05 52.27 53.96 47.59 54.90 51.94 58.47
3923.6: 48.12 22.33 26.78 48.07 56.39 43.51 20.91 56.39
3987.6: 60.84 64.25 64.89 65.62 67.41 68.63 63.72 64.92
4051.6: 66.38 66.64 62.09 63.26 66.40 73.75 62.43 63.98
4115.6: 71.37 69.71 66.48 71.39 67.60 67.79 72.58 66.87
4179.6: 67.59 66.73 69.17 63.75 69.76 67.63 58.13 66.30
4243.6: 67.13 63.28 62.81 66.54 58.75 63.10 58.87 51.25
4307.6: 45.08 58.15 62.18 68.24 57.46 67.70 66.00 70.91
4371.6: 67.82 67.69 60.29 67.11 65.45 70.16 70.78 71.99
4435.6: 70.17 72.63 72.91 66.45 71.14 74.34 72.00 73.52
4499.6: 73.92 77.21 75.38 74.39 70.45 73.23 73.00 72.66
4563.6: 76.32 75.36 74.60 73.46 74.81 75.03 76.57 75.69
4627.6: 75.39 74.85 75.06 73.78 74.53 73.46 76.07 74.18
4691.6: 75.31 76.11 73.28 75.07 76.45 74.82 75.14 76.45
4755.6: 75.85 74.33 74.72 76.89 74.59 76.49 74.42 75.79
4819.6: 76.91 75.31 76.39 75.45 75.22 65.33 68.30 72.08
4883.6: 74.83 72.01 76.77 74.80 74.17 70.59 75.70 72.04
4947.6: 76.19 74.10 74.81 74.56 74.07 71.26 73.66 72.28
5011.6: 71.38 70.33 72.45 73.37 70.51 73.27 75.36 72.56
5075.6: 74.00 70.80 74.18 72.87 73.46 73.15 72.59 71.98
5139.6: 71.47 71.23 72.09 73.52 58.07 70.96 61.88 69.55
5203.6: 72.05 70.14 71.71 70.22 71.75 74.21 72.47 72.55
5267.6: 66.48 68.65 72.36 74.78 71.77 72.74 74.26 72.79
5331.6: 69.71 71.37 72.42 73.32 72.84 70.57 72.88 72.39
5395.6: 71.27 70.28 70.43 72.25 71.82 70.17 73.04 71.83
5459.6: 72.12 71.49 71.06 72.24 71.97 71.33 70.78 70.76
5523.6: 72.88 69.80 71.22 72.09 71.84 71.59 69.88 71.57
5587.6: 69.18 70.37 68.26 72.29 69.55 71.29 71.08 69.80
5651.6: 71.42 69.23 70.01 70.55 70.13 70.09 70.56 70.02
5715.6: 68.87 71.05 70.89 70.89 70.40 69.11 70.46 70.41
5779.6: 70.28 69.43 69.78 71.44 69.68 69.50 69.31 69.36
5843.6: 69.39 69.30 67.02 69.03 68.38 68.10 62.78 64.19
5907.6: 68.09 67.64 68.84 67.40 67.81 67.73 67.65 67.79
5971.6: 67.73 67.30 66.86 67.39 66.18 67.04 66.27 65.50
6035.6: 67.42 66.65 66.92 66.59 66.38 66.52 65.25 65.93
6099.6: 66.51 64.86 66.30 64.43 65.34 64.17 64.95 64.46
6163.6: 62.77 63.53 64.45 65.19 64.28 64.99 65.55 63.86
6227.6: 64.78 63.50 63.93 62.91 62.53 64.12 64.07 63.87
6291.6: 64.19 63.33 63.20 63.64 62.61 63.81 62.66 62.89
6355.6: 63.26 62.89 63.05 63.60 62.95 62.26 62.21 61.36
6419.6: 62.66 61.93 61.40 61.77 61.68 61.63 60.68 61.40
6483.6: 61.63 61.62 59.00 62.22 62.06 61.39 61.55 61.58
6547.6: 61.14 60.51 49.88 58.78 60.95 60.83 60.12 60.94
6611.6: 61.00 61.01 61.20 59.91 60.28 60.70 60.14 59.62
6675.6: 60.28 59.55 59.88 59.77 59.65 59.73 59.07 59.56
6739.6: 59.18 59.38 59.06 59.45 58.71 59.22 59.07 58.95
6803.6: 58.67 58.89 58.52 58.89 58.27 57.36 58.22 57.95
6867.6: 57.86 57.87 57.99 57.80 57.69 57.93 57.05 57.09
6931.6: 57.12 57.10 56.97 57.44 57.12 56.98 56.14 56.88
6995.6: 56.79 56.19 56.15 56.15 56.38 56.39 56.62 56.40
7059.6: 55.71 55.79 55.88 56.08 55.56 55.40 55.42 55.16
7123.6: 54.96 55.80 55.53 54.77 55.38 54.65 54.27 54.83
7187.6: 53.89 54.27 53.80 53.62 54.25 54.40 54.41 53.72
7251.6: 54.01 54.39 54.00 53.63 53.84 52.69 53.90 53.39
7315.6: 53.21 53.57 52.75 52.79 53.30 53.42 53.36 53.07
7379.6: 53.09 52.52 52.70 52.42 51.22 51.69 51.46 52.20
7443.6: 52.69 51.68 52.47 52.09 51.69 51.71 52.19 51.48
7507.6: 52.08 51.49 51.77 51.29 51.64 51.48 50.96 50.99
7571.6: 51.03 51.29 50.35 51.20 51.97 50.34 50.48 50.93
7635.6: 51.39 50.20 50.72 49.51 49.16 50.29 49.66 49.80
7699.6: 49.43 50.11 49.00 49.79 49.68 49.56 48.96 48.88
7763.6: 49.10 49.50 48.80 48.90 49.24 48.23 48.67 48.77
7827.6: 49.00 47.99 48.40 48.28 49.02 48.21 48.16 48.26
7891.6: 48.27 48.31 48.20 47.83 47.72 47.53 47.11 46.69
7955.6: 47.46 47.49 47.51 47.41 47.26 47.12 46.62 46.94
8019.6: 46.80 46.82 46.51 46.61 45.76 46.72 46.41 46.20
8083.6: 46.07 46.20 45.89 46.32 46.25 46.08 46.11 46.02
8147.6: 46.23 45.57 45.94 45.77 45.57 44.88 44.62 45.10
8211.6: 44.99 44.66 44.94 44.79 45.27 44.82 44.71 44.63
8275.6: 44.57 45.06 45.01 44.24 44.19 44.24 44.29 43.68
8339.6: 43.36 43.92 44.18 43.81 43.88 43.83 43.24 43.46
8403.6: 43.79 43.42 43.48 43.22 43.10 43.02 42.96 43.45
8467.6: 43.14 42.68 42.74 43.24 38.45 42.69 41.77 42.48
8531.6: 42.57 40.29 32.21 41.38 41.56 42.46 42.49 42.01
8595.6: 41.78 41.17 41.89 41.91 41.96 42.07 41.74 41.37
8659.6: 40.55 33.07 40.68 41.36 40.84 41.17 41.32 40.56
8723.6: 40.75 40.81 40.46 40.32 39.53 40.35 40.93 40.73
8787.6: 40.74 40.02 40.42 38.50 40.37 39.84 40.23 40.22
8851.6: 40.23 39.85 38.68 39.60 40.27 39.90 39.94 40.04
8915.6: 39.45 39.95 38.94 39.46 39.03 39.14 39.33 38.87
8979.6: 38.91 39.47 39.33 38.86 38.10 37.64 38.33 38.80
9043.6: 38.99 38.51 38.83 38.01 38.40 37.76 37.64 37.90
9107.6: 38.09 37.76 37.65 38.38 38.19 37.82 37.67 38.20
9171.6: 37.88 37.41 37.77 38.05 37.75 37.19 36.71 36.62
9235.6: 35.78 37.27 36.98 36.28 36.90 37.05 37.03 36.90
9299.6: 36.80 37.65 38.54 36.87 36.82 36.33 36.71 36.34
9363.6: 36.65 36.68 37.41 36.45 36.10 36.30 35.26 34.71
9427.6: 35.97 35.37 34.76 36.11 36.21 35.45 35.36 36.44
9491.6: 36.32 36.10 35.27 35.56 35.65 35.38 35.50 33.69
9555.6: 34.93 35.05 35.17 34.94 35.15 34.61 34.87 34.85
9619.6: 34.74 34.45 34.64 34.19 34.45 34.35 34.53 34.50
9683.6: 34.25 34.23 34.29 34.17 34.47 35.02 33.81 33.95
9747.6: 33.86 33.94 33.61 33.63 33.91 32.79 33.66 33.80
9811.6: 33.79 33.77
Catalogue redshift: 0.00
